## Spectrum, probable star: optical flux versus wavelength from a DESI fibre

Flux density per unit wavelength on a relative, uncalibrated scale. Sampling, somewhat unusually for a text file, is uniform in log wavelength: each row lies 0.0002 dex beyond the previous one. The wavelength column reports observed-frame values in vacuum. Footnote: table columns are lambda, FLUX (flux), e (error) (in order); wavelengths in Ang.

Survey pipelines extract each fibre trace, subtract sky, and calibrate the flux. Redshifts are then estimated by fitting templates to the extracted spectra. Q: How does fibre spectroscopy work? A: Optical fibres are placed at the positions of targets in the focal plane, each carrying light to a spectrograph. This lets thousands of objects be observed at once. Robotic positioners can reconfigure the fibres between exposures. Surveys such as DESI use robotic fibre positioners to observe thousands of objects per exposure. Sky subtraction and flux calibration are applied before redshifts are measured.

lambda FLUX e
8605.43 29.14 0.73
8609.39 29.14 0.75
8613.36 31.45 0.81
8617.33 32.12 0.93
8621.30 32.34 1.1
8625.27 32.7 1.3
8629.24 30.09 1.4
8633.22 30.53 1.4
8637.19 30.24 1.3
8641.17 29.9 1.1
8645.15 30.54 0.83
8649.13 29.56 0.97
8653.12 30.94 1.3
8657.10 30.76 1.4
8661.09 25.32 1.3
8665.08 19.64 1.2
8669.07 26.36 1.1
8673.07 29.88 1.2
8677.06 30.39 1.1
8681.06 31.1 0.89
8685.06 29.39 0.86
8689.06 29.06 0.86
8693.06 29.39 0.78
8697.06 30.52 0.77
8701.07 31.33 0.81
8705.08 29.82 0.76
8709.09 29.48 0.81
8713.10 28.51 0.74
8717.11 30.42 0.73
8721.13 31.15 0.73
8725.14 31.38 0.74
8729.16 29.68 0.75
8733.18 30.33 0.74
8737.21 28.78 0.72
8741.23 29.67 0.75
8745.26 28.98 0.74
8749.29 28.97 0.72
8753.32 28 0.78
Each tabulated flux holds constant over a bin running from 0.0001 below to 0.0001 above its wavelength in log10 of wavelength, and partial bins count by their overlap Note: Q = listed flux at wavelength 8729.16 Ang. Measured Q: 29.68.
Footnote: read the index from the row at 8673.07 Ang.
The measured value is 29.88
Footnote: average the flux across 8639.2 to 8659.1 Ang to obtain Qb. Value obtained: 30.3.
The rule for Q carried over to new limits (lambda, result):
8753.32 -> 28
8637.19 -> 30.24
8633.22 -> 30.53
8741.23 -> 29.67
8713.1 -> 28.51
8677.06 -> 30.39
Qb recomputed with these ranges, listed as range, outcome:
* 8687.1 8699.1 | 29.7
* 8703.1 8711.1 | 29.7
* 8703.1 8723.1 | 29.9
